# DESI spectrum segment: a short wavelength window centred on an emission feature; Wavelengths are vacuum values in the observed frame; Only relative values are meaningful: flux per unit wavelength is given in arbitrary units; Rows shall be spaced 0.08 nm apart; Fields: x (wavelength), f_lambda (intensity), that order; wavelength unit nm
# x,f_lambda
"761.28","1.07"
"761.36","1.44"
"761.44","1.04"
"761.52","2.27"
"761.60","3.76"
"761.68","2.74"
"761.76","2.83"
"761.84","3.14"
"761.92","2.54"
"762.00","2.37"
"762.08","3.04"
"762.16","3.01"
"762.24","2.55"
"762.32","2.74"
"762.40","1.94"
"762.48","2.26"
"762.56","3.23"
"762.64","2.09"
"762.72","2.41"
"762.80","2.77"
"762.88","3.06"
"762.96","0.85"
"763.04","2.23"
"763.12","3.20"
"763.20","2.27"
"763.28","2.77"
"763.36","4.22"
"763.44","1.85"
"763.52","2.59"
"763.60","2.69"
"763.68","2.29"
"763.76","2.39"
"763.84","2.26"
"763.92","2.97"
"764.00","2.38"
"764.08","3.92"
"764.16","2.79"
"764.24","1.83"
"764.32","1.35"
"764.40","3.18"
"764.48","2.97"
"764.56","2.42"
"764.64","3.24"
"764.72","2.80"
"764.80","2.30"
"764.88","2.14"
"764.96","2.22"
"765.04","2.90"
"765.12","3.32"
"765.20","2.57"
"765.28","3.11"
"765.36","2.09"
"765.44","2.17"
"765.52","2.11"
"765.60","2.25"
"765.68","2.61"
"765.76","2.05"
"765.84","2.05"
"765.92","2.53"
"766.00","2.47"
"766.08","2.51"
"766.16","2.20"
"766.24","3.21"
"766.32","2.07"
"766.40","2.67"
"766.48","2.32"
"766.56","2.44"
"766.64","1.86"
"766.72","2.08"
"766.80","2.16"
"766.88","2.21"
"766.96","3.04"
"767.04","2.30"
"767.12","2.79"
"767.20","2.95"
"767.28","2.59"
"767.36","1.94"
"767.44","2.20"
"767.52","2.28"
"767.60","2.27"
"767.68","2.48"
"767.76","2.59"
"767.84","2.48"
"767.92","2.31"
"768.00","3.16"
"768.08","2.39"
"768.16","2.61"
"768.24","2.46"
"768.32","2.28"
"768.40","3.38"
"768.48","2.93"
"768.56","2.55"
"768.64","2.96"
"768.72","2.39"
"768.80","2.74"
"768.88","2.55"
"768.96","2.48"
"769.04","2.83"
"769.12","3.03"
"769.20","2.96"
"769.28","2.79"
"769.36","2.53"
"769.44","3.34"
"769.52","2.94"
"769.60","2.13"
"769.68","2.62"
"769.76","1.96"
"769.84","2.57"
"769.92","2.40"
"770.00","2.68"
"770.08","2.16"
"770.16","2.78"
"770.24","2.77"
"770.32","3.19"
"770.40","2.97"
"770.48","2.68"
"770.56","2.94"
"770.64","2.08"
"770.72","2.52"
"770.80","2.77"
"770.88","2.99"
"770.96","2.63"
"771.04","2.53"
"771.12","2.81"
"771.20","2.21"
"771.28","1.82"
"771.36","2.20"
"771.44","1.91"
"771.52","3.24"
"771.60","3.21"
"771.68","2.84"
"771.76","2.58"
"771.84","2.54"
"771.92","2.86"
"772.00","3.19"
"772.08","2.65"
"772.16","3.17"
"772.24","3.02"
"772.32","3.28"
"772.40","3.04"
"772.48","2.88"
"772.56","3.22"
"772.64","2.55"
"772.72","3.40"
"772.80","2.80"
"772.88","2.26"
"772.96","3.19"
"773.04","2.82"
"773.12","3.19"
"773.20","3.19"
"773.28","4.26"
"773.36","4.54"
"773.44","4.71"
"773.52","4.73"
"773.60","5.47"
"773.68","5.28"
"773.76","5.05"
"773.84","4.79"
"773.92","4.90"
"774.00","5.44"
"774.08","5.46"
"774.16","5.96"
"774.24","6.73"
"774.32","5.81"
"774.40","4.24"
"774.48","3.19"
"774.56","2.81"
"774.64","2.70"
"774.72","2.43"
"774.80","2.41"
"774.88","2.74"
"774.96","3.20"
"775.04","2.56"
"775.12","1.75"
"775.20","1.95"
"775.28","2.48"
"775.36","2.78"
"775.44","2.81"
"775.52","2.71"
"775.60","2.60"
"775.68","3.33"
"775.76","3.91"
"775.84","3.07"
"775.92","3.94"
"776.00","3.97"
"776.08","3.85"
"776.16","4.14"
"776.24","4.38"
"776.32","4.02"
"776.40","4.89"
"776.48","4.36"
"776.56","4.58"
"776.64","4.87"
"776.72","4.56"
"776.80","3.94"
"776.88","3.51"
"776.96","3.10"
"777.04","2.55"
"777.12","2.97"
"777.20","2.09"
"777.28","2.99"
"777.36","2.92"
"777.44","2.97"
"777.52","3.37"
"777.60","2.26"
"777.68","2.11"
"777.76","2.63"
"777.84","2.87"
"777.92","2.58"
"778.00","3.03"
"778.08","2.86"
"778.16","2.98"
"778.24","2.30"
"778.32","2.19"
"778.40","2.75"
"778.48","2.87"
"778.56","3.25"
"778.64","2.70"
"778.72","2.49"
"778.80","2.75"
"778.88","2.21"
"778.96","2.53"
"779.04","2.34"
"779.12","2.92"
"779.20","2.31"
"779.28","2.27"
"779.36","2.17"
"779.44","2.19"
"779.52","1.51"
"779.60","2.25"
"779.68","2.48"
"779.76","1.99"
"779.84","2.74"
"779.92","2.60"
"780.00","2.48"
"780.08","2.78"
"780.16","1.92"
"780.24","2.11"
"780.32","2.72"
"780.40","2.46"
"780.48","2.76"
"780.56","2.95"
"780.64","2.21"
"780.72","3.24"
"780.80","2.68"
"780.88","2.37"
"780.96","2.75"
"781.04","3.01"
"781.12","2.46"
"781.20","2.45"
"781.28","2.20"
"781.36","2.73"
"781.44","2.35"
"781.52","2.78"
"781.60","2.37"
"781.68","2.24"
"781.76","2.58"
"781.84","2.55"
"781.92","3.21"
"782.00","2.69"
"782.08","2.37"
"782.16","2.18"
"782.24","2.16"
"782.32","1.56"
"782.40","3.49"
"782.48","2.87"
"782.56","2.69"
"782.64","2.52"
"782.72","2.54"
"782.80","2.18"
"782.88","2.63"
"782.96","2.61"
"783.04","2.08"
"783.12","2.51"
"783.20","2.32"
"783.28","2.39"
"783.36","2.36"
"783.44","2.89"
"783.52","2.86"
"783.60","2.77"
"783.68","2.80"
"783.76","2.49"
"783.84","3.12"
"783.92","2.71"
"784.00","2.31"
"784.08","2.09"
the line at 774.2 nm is Halpha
